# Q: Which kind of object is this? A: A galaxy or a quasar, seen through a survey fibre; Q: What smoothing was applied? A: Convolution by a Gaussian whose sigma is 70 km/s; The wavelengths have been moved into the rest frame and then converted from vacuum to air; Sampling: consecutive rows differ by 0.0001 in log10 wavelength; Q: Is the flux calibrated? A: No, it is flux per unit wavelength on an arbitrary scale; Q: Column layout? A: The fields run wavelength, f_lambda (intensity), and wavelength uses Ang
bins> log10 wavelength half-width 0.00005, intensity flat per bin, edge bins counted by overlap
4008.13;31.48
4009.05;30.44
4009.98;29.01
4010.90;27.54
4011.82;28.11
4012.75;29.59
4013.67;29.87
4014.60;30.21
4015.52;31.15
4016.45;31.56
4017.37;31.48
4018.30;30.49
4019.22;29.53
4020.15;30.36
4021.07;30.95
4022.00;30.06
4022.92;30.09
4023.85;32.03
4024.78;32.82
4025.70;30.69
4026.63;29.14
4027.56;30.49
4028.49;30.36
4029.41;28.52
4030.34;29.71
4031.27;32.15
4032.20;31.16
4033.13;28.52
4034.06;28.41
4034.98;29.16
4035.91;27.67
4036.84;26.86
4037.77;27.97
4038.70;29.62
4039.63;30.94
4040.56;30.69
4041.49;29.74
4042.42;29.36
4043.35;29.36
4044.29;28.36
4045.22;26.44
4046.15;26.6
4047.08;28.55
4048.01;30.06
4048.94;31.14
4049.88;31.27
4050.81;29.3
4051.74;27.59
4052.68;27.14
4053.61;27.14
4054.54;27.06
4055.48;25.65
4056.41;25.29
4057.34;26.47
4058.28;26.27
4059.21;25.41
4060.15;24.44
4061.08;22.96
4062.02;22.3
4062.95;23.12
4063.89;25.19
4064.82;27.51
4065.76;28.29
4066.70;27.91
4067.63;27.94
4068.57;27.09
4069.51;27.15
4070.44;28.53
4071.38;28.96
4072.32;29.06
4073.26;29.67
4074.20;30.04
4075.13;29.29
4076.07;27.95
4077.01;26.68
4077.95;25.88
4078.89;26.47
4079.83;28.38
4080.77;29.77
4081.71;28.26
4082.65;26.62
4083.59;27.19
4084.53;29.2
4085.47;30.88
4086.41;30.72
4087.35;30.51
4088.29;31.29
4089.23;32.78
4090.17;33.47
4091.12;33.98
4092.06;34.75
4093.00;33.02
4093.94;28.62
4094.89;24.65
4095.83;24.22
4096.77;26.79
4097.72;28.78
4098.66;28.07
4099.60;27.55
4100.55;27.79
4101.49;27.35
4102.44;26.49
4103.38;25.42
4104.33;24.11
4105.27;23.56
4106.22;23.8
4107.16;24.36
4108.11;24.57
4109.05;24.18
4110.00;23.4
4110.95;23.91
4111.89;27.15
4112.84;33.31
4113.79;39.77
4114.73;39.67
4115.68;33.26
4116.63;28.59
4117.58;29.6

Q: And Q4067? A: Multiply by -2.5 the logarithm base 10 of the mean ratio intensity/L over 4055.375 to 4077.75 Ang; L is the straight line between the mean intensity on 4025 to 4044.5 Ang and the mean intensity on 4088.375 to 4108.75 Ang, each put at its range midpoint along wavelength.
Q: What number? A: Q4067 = 0.07 mag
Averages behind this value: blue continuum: 29.5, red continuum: 27.9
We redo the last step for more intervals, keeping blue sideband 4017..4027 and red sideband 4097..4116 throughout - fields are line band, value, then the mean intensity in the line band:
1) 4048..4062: 0.103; 26.9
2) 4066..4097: -0.015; 29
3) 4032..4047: 0.049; 28.8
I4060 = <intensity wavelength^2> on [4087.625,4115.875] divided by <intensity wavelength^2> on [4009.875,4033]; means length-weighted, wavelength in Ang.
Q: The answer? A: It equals 0.98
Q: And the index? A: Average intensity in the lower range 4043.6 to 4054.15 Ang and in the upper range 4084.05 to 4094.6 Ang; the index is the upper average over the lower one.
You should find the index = 1.11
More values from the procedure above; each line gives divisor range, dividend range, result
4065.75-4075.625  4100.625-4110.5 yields 0.87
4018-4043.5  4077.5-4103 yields 0.97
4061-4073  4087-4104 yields 1.09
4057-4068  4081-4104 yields 1.13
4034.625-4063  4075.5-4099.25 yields 1.06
